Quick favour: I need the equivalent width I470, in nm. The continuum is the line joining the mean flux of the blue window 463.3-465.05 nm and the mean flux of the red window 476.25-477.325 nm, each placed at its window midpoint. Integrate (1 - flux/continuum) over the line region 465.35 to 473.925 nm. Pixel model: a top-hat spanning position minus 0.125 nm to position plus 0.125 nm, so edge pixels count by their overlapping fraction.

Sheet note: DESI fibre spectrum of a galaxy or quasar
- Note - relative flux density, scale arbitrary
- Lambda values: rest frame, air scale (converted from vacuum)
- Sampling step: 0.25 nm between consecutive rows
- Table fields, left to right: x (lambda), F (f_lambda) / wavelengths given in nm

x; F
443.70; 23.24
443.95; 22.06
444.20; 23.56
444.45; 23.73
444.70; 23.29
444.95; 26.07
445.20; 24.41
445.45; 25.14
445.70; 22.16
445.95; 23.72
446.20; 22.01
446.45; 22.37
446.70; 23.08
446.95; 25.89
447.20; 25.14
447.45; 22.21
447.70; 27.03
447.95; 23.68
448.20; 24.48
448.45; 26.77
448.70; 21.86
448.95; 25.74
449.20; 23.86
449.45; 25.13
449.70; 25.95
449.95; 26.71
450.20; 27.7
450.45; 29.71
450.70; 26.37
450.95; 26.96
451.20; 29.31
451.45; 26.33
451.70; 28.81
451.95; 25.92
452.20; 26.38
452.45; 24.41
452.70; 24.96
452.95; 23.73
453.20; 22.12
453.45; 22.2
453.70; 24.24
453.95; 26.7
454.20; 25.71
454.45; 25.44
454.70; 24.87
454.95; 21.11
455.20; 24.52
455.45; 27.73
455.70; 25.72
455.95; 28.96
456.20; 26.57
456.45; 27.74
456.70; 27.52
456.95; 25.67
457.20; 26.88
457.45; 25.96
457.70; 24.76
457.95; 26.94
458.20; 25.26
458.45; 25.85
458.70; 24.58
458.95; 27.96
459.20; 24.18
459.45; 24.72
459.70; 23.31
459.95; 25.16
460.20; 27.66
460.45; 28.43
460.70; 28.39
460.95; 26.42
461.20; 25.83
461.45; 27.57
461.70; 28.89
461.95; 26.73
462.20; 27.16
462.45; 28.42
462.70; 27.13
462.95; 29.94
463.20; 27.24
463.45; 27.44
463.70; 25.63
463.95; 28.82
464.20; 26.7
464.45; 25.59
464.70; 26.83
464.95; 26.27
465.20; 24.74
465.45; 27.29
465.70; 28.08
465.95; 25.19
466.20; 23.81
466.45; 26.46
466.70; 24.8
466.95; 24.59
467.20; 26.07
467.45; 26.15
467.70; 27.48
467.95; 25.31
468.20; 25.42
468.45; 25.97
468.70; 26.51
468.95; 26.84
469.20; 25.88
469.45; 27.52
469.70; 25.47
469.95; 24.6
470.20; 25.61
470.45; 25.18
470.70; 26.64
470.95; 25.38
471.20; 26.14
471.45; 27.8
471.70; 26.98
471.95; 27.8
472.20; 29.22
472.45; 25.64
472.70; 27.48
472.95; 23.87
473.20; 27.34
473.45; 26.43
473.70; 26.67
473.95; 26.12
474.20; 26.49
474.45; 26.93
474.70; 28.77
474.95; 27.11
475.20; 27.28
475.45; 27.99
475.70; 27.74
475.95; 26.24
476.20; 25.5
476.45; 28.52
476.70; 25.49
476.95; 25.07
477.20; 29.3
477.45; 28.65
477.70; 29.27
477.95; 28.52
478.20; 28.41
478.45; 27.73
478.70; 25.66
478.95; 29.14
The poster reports 0.205 nm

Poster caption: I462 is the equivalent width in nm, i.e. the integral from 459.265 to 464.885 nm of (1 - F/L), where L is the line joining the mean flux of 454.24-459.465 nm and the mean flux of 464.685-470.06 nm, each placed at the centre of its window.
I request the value -0.23 nm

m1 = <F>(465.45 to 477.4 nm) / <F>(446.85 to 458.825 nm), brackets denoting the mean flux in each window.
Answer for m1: 1.03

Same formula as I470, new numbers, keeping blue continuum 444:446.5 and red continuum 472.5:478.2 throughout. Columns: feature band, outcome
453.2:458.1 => -0.16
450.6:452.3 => -0.20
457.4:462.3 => -0.18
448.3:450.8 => -0.19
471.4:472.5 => -0.04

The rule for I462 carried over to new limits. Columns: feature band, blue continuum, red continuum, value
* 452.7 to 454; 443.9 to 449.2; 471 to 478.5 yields 0.06 nm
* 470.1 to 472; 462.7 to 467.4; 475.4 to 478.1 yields 0.04 nm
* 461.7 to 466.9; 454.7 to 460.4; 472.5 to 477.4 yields -0.10 nm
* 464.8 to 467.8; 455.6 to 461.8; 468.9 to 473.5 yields 0.06 nm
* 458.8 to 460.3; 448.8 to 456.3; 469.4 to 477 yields 0.04 nm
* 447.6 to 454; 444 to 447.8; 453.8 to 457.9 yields -0.18 nm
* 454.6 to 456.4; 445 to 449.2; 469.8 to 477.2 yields -0.06 nm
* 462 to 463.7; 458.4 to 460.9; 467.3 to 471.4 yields -0.11 nm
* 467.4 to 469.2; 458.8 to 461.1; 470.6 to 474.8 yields 0.03 nm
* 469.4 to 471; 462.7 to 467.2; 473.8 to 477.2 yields 0.06 nm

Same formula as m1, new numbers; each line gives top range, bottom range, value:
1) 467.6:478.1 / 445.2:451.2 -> 1.07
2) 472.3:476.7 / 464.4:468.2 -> 1.03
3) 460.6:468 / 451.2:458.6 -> 1.04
